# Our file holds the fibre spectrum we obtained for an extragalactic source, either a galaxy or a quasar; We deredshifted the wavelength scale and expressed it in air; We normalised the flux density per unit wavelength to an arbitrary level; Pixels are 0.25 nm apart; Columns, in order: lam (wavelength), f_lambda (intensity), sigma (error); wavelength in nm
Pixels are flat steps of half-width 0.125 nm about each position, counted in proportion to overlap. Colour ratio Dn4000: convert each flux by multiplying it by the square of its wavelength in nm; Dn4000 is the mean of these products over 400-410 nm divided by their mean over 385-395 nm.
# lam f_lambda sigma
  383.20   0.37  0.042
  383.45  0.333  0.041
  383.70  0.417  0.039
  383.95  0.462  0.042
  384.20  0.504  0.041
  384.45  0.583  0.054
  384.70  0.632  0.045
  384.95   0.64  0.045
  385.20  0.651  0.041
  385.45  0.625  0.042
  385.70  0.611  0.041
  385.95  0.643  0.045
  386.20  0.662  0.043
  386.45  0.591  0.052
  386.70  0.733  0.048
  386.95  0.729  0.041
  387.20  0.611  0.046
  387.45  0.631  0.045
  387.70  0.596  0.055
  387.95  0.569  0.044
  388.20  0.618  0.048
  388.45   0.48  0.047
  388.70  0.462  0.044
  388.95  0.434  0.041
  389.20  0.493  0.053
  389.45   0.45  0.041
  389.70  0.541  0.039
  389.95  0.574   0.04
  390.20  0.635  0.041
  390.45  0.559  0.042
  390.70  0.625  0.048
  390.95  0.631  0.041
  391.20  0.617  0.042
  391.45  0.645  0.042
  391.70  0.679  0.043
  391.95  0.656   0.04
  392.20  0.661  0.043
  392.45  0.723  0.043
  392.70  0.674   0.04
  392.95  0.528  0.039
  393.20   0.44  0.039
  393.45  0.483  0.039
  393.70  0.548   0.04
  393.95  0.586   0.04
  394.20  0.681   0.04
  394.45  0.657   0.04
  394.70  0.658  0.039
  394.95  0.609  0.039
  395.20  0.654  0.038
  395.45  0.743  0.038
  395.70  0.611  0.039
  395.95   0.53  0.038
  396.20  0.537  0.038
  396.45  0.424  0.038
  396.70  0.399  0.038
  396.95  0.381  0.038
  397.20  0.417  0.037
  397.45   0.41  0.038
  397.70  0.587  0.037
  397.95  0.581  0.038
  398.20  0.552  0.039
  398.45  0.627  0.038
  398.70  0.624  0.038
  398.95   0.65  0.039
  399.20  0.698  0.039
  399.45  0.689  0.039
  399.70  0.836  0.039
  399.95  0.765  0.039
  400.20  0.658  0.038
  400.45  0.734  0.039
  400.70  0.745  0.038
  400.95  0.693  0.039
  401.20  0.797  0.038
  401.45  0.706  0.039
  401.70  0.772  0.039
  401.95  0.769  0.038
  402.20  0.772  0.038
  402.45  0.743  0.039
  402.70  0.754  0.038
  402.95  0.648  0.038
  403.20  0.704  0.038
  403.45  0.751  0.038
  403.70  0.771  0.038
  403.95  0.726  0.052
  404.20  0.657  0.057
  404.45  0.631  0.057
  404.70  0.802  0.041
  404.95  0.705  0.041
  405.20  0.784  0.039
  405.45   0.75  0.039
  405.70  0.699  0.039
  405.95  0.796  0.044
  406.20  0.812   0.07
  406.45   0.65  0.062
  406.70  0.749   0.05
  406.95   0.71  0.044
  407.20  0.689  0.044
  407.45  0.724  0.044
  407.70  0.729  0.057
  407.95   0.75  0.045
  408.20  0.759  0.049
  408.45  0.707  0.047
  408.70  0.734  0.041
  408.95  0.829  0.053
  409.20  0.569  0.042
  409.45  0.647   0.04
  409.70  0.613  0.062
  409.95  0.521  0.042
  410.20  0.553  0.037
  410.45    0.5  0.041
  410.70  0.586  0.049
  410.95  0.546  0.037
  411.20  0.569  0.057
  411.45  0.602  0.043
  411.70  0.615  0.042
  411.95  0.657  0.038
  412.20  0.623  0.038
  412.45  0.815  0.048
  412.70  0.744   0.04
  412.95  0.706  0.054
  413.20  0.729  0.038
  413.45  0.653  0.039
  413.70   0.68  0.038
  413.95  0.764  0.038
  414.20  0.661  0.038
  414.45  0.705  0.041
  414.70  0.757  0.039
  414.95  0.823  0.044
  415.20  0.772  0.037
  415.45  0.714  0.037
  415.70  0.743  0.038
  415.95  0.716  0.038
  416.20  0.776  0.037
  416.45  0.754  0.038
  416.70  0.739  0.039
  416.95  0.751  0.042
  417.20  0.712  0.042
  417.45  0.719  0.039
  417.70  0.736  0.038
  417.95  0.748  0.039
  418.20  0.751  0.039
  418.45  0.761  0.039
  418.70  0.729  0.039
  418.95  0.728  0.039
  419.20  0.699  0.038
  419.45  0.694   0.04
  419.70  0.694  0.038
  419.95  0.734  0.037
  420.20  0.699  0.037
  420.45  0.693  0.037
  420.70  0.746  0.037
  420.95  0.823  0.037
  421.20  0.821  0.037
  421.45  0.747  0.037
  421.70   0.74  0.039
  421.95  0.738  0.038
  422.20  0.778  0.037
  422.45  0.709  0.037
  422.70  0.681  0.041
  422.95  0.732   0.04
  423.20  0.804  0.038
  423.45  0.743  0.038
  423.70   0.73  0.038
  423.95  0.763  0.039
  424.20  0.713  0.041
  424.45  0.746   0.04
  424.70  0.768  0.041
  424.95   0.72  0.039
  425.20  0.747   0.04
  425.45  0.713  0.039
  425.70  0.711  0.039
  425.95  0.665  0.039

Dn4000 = 1.3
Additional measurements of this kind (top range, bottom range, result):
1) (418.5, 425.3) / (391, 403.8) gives 1.30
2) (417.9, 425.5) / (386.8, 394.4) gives 1.47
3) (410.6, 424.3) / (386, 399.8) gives 1.38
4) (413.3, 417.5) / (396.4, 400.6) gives 1.34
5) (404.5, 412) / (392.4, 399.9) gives 1.23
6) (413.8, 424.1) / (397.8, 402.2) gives 1.16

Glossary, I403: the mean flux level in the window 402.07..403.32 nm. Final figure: 0.724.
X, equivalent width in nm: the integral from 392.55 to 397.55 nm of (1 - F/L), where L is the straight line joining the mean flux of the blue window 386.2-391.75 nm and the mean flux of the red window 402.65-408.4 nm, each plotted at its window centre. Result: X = 0.684 nm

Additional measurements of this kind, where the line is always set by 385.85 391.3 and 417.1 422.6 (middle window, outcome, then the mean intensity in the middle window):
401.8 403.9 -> -0.27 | 0.739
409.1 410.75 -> 0.29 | 0.569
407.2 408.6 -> -0.11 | 0.73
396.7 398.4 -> 0.38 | 0.488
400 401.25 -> -0.16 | 0.723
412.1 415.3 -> -0.09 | 0.726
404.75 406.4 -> -0.22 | 0.755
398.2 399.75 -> -0.08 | 0.669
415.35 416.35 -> -0.03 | 0.738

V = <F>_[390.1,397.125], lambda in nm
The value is 0.591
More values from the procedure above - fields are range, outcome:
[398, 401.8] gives 0.7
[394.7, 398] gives 0.533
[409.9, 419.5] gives 0.695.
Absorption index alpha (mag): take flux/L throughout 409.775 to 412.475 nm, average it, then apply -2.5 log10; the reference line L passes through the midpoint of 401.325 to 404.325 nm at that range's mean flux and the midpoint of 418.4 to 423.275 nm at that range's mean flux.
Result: 0.23 mag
